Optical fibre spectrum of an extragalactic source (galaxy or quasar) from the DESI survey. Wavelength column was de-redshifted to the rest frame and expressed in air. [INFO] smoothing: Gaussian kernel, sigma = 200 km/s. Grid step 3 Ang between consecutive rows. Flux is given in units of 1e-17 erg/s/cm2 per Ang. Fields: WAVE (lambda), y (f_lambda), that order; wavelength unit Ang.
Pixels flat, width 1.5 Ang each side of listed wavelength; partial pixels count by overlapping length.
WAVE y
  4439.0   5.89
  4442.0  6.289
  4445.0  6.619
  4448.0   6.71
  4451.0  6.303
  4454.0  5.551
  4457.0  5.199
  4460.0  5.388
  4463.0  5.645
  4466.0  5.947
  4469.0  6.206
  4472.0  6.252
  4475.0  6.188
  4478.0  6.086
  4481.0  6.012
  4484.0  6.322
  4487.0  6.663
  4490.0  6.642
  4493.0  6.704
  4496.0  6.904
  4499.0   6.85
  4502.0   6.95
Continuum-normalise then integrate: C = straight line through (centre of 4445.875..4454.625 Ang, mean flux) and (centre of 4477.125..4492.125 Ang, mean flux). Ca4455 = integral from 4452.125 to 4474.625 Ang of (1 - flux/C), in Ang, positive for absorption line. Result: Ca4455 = 1.9 Ang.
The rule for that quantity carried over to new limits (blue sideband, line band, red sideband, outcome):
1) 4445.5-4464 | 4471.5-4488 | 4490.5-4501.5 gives 0.49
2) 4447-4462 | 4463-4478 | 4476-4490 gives -0.02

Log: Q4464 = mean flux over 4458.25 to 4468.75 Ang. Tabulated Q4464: 5.71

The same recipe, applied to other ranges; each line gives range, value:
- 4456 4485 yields 5.93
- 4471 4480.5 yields 6.15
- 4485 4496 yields 6.69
